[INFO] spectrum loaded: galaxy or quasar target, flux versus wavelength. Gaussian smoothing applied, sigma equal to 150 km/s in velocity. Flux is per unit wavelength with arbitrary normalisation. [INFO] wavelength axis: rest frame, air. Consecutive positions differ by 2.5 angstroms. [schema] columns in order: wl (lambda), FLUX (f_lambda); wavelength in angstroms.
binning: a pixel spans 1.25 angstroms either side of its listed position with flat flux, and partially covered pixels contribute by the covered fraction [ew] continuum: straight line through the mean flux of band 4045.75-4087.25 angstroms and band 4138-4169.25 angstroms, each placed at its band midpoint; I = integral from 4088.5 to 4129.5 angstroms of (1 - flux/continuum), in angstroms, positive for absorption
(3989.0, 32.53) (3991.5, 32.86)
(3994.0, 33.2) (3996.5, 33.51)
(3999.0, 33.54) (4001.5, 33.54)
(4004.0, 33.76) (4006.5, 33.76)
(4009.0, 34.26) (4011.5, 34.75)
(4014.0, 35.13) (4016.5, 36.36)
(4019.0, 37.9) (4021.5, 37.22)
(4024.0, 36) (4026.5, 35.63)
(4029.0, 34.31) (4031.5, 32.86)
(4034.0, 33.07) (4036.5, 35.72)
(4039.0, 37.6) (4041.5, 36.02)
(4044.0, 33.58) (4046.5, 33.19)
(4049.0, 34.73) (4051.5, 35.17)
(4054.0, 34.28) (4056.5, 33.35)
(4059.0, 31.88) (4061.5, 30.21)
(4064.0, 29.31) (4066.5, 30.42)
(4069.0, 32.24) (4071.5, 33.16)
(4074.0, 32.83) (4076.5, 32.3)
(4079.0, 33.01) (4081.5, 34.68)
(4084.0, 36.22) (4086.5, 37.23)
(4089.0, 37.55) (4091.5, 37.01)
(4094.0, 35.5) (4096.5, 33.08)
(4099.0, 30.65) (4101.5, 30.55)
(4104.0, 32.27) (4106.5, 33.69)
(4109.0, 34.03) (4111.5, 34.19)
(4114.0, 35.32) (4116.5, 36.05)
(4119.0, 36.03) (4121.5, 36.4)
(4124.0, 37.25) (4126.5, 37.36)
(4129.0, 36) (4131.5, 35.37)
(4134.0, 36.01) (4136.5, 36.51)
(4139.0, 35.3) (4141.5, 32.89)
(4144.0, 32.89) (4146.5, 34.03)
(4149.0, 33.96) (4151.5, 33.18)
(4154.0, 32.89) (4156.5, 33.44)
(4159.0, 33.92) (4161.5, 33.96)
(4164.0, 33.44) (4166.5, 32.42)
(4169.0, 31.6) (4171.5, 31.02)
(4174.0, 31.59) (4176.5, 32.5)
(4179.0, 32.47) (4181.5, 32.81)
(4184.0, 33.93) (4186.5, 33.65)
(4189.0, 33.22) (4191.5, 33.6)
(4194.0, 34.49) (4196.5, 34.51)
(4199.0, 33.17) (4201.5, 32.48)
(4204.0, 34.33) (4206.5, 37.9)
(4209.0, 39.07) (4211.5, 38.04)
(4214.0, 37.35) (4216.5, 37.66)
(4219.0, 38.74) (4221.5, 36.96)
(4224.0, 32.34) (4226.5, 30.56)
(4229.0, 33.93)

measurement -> -1.9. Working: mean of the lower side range 33.1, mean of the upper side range 33.4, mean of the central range 34.8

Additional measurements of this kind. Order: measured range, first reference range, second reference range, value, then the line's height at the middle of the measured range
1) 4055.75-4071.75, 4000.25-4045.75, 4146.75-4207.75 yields 1.5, 34.6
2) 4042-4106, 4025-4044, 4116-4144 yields 3.4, 35.3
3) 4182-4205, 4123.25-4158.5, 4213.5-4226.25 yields 1.3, 35.6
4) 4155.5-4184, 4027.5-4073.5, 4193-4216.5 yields 2.1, 35.3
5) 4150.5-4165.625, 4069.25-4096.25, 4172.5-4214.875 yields 0.5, 34.5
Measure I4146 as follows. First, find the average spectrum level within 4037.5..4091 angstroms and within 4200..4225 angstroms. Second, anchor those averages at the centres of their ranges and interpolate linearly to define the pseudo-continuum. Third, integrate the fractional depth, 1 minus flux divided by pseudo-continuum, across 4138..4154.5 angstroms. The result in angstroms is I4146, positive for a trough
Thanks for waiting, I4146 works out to 0.8 angstroms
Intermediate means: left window 33.8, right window 36.5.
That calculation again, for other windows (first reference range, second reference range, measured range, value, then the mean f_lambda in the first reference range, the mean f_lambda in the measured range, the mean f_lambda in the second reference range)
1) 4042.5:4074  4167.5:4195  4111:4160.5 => -3.35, 32.7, 35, 32.8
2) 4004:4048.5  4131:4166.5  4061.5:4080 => 1.57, 35.1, 31.8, 34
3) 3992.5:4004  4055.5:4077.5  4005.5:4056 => -3.75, 33.5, 35.1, 31.7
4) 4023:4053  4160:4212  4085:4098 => -0.58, 34.8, 36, 33.8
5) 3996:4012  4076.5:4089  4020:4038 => -0.40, 33.9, 35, 35.2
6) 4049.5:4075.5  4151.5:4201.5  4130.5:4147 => -0.96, 32.4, 34.7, 33.1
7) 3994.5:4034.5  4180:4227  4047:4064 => 0.89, 34.7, 33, 35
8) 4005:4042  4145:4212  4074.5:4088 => 0.04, 35.3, 34.6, 33.7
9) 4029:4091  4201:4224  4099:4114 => 0.78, 33.8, 33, 36.8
